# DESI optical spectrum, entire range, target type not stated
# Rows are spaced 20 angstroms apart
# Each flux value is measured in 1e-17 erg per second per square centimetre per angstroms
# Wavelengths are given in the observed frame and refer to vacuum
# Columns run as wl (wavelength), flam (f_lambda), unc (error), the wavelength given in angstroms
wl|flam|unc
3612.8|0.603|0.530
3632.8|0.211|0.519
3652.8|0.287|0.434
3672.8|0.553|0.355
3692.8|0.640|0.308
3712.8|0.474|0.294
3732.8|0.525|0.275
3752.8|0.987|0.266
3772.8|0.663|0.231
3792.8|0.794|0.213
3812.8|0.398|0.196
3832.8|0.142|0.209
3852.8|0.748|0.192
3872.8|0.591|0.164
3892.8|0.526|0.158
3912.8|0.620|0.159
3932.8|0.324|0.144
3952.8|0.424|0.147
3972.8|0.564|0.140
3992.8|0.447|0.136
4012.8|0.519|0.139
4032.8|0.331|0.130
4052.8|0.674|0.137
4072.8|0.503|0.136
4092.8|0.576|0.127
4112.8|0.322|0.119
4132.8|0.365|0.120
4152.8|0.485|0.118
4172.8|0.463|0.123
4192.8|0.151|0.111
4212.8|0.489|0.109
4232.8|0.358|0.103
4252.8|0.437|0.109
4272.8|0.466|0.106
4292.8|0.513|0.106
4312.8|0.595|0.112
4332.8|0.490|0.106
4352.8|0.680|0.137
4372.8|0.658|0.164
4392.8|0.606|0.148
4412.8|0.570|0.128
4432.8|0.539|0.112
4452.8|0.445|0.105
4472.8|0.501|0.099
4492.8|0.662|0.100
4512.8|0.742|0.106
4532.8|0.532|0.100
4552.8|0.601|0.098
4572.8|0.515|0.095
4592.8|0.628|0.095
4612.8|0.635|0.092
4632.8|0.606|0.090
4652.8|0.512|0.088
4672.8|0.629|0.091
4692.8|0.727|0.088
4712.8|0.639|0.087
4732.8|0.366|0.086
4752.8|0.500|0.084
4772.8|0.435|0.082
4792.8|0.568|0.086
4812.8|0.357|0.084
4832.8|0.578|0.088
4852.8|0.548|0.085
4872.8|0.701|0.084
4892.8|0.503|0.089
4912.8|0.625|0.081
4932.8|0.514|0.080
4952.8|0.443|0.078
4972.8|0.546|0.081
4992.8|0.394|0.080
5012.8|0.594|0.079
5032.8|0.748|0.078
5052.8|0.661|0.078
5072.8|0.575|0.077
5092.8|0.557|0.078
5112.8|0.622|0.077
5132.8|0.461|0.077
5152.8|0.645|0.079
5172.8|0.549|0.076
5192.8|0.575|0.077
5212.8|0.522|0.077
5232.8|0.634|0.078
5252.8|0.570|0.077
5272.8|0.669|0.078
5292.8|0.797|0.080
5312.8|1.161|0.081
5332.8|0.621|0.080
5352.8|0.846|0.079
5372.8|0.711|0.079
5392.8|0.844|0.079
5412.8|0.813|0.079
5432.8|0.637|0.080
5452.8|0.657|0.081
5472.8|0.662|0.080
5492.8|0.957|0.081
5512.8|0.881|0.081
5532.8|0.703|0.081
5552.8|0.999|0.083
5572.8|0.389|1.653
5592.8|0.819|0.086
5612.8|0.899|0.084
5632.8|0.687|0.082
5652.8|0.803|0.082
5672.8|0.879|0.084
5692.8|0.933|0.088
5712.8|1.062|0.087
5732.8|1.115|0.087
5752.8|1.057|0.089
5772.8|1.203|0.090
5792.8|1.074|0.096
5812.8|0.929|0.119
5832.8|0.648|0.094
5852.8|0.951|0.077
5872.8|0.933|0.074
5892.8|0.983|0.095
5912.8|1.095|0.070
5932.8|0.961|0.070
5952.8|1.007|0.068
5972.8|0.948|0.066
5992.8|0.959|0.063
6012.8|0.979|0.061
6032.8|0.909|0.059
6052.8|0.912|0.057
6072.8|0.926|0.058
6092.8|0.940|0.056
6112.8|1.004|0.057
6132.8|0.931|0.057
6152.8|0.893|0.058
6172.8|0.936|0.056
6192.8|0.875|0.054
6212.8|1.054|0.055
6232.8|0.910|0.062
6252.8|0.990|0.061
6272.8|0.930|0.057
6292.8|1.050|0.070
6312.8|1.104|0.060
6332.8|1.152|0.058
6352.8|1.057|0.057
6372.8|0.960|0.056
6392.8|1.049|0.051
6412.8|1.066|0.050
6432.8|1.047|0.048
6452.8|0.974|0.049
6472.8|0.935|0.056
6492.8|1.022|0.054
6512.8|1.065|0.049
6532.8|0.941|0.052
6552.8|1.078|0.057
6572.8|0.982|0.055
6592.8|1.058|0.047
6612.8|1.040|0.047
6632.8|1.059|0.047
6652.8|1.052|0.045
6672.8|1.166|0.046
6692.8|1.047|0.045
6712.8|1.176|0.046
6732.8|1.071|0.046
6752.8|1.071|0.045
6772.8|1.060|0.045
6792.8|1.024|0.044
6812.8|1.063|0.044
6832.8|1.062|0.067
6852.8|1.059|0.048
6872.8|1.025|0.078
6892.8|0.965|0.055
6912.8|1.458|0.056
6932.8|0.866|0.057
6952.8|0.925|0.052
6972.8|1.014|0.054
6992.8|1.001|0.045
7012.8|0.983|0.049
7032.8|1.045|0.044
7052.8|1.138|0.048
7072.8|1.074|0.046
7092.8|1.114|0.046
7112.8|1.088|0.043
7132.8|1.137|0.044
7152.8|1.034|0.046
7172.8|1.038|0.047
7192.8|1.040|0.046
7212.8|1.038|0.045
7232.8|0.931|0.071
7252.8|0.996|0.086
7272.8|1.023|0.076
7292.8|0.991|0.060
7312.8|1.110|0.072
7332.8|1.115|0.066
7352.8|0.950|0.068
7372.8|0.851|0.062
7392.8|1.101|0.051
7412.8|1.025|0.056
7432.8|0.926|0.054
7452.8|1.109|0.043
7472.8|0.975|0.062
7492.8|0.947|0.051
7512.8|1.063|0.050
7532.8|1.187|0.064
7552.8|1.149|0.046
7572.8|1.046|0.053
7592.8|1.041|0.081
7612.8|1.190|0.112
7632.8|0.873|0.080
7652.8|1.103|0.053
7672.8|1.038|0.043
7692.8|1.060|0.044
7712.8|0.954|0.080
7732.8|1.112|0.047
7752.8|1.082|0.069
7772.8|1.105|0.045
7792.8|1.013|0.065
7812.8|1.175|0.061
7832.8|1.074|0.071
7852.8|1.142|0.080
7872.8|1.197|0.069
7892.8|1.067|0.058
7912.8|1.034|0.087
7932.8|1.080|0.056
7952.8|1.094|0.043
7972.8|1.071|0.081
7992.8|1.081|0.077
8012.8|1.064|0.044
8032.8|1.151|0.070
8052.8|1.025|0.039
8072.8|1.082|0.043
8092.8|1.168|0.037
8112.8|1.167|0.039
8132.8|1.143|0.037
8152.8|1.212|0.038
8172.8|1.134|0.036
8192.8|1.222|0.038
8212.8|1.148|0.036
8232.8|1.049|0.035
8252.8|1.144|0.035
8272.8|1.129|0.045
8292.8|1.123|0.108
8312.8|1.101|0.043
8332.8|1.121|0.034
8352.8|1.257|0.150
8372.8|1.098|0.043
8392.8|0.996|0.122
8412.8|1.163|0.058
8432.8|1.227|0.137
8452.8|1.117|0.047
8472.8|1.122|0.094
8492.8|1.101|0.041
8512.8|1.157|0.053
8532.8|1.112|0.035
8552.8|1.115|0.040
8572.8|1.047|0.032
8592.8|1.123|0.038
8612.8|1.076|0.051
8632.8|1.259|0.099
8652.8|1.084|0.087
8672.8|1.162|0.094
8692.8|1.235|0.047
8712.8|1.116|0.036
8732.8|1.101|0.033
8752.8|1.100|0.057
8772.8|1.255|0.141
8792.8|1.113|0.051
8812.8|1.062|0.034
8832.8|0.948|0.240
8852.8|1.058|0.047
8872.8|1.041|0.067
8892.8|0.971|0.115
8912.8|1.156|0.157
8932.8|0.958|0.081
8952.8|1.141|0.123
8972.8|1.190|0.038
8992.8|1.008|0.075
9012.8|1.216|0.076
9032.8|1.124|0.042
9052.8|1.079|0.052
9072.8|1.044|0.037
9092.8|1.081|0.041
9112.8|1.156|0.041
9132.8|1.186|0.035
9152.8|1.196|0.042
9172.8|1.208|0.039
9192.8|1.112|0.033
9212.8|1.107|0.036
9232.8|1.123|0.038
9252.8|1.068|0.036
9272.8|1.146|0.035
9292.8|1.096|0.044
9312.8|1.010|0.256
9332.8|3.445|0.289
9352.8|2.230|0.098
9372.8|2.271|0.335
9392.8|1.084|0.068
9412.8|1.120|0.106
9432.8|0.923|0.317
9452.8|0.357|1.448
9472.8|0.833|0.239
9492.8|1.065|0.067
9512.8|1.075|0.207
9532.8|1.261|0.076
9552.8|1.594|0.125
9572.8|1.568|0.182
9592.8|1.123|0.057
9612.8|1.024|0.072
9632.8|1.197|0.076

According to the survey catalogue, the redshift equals 0.423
